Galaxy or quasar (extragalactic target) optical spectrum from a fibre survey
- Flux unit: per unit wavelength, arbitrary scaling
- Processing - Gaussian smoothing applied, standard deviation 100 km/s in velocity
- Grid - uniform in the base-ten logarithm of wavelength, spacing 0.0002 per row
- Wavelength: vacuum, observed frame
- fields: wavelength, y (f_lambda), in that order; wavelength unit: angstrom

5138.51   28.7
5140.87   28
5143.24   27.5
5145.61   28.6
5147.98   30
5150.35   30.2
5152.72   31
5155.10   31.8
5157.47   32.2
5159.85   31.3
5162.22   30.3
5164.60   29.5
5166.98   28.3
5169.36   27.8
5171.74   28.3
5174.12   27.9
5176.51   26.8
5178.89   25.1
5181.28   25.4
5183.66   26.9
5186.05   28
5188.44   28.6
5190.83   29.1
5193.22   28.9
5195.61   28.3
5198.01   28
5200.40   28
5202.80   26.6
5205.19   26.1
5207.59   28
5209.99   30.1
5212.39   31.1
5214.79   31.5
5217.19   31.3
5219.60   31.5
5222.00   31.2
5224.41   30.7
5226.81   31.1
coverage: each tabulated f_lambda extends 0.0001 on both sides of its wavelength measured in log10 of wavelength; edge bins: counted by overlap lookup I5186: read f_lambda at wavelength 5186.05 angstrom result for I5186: 28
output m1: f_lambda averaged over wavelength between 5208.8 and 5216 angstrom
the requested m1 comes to 30.9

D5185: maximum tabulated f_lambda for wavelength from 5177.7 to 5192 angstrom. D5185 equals 29.1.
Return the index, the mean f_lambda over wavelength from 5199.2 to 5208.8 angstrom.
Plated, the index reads 27.2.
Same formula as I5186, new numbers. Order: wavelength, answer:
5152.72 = 31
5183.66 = 26.9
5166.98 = 28.3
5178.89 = 25.1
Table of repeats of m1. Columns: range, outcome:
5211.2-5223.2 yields 31.3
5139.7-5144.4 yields 27.7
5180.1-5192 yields 27.6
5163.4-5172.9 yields 28.5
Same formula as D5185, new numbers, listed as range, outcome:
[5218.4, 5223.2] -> 31.5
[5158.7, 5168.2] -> 31.3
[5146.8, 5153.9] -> 31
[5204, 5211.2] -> 30.1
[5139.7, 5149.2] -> 30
